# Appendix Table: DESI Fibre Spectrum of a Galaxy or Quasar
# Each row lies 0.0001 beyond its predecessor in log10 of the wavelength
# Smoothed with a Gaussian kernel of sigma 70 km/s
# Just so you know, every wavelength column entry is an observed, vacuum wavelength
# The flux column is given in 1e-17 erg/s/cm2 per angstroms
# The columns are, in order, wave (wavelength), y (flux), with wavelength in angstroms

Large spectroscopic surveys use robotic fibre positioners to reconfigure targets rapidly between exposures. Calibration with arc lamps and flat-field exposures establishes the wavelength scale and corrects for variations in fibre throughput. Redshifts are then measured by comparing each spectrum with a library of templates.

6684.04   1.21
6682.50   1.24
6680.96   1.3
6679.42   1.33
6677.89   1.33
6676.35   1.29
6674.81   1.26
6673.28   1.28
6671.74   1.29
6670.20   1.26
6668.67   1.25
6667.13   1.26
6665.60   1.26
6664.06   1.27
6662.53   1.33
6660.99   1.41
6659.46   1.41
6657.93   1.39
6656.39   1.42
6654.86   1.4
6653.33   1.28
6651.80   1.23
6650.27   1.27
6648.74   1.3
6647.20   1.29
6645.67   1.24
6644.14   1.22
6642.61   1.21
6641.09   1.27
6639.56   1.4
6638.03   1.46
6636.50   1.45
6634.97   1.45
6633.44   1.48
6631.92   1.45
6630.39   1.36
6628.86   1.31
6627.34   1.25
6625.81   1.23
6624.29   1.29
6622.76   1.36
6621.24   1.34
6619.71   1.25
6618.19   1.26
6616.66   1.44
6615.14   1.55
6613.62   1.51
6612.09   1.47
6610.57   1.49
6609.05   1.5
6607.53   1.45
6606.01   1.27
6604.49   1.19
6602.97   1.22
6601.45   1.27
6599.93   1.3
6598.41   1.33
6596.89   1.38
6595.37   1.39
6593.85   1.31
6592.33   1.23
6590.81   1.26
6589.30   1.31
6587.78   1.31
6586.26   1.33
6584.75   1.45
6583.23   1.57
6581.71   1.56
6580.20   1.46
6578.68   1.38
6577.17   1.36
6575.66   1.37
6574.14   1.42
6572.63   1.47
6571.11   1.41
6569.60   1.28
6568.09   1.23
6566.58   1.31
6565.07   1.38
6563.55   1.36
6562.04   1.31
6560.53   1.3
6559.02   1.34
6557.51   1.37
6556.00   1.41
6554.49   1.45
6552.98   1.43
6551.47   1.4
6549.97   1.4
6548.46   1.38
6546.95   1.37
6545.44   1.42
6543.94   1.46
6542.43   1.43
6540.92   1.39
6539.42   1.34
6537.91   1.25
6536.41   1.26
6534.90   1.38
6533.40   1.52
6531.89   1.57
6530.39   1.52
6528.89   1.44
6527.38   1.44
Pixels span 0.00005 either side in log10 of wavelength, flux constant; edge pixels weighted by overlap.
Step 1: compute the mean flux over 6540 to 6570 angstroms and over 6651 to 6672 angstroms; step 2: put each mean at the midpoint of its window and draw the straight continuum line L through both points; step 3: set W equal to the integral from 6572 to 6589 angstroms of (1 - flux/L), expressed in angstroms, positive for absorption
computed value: -0.8 angstroms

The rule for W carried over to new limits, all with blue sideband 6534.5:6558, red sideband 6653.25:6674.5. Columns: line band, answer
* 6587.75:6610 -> 0.7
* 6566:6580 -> 0.1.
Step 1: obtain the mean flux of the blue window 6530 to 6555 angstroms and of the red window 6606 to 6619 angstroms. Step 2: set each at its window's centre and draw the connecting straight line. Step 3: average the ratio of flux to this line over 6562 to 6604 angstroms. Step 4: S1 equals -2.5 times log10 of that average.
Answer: 0.059 mag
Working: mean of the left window 1.41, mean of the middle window 1.36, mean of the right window 1.45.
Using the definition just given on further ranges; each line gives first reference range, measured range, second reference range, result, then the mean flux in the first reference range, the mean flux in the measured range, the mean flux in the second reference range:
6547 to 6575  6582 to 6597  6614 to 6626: 0.00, 1.37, 1.36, 1.35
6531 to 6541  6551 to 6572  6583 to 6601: 0.01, 1.39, 1.36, 1.34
